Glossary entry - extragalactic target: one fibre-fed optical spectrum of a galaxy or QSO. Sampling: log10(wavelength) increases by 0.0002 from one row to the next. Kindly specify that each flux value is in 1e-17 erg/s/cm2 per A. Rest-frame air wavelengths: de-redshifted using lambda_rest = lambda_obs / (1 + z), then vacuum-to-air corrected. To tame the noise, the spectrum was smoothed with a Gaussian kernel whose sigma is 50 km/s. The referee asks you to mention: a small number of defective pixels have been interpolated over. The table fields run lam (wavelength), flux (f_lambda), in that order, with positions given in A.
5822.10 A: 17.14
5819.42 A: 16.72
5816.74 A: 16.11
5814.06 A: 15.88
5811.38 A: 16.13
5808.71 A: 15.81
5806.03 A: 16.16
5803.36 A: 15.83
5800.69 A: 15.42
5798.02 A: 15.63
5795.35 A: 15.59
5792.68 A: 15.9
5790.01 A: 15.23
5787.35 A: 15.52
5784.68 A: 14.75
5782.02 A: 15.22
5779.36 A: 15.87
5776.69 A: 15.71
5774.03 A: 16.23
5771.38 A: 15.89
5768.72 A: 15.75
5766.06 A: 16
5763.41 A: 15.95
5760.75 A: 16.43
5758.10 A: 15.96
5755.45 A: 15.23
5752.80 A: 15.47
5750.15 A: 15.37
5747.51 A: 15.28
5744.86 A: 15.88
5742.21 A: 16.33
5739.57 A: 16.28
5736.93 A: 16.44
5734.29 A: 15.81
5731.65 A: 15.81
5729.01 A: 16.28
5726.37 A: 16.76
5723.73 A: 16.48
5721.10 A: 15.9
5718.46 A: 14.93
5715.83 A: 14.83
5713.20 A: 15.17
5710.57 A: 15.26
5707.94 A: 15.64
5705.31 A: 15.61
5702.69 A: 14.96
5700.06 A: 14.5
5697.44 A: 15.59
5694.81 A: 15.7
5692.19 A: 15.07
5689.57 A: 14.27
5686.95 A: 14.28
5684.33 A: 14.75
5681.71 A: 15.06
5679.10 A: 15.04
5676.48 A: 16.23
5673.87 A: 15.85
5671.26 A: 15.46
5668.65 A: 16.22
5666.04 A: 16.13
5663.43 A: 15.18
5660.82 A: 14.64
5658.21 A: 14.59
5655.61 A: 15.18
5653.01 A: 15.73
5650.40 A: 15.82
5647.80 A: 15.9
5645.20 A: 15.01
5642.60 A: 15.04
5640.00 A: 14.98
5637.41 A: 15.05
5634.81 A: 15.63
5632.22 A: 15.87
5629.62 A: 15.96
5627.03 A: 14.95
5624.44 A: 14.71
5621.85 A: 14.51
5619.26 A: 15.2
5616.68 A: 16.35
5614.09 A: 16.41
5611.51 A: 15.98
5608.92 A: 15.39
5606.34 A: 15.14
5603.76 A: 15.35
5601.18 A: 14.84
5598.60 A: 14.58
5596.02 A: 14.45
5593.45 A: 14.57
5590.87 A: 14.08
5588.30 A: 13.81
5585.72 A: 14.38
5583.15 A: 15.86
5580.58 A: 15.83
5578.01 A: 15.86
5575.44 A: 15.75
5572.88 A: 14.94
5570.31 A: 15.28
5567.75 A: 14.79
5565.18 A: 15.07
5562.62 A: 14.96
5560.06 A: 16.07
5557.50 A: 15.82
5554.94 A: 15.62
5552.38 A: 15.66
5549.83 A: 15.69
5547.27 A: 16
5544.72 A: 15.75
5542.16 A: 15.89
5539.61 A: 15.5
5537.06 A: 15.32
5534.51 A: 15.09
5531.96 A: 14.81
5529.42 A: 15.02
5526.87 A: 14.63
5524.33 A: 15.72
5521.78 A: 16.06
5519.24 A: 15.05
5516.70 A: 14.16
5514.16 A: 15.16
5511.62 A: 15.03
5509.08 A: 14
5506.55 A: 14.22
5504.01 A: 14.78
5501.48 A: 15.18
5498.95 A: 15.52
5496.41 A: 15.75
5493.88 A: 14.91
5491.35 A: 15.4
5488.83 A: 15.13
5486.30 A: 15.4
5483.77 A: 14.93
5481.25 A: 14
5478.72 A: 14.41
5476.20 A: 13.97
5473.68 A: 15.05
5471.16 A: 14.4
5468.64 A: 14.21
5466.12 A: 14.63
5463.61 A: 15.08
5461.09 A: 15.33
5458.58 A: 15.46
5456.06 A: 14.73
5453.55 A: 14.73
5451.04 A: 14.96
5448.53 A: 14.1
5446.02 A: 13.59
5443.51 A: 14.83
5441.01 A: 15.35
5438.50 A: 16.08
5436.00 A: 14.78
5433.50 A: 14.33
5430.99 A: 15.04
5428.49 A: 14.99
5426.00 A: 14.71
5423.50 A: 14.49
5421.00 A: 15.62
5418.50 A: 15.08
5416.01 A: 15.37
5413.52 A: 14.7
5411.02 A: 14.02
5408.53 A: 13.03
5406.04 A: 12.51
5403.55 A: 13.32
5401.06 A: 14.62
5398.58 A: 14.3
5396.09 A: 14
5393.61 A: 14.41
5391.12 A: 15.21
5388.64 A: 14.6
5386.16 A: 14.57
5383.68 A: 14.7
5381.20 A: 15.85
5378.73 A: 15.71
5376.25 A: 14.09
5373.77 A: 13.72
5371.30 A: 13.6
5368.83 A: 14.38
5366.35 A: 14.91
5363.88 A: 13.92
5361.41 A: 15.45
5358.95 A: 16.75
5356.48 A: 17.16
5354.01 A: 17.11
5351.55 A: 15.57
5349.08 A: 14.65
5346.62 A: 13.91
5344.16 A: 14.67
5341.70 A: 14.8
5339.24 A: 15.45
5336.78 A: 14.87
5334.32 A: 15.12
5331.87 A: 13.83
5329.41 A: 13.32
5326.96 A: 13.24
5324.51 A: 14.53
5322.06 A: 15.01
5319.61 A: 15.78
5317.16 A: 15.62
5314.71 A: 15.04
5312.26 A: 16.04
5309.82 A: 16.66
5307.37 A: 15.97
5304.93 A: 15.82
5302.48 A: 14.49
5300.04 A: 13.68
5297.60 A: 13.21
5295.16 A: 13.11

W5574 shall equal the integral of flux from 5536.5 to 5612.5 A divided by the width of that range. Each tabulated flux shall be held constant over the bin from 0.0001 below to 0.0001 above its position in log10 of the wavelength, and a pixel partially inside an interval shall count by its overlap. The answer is 15.3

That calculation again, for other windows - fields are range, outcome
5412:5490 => 14.8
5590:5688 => 15.3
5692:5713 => 15.3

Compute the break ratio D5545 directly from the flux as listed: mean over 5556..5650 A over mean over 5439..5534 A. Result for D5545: 1.0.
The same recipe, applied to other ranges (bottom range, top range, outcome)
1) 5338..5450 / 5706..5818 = 1.07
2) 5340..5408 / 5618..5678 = 1.04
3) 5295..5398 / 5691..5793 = 1.05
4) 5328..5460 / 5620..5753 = 1.05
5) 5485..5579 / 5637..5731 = 1.01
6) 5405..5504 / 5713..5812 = 1.07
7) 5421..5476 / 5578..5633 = 1.02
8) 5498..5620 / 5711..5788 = 1.04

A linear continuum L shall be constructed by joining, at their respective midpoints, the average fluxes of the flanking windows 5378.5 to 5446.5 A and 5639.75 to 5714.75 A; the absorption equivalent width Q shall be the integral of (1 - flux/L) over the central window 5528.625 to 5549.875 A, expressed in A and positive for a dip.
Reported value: -0.7 A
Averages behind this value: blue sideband 14.6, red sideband 15.3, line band 15.4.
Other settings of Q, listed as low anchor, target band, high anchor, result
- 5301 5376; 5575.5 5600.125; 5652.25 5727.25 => 0.6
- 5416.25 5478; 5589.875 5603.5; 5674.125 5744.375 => 0.6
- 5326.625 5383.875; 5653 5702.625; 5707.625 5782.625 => 1.4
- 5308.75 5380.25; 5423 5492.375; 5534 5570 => 2.2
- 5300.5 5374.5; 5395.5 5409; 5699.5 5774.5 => 1.3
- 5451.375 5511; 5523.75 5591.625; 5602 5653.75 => -0.7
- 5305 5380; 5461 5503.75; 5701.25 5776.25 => 1.2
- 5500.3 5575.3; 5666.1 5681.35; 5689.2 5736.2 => -0.3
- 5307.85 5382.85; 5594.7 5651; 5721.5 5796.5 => 0.9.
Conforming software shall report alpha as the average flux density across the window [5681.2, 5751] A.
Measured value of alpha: 15.5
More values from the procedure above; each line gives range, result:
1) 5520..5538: 15.2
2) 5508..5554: 15.3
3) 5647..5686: 15.4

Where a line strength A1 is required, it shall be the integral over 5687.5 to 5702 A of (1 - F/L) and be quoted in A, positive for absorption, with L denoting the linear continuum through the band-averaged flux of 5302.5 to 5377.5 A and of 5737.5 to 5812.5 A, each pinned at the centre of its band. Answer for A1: 0.6 A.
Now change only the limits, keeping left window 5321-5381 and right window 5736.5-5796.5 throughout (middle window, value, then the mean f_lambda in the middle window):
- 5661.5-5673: -0.12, 15.7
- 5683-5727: 1.00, 15.3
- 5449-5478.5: 0.67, 14.7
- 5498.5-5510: 0.35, 14.7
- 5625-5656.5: 0.11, 15.4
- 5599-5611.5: 0.14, 15.2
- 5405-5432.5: 0.86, 14.5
